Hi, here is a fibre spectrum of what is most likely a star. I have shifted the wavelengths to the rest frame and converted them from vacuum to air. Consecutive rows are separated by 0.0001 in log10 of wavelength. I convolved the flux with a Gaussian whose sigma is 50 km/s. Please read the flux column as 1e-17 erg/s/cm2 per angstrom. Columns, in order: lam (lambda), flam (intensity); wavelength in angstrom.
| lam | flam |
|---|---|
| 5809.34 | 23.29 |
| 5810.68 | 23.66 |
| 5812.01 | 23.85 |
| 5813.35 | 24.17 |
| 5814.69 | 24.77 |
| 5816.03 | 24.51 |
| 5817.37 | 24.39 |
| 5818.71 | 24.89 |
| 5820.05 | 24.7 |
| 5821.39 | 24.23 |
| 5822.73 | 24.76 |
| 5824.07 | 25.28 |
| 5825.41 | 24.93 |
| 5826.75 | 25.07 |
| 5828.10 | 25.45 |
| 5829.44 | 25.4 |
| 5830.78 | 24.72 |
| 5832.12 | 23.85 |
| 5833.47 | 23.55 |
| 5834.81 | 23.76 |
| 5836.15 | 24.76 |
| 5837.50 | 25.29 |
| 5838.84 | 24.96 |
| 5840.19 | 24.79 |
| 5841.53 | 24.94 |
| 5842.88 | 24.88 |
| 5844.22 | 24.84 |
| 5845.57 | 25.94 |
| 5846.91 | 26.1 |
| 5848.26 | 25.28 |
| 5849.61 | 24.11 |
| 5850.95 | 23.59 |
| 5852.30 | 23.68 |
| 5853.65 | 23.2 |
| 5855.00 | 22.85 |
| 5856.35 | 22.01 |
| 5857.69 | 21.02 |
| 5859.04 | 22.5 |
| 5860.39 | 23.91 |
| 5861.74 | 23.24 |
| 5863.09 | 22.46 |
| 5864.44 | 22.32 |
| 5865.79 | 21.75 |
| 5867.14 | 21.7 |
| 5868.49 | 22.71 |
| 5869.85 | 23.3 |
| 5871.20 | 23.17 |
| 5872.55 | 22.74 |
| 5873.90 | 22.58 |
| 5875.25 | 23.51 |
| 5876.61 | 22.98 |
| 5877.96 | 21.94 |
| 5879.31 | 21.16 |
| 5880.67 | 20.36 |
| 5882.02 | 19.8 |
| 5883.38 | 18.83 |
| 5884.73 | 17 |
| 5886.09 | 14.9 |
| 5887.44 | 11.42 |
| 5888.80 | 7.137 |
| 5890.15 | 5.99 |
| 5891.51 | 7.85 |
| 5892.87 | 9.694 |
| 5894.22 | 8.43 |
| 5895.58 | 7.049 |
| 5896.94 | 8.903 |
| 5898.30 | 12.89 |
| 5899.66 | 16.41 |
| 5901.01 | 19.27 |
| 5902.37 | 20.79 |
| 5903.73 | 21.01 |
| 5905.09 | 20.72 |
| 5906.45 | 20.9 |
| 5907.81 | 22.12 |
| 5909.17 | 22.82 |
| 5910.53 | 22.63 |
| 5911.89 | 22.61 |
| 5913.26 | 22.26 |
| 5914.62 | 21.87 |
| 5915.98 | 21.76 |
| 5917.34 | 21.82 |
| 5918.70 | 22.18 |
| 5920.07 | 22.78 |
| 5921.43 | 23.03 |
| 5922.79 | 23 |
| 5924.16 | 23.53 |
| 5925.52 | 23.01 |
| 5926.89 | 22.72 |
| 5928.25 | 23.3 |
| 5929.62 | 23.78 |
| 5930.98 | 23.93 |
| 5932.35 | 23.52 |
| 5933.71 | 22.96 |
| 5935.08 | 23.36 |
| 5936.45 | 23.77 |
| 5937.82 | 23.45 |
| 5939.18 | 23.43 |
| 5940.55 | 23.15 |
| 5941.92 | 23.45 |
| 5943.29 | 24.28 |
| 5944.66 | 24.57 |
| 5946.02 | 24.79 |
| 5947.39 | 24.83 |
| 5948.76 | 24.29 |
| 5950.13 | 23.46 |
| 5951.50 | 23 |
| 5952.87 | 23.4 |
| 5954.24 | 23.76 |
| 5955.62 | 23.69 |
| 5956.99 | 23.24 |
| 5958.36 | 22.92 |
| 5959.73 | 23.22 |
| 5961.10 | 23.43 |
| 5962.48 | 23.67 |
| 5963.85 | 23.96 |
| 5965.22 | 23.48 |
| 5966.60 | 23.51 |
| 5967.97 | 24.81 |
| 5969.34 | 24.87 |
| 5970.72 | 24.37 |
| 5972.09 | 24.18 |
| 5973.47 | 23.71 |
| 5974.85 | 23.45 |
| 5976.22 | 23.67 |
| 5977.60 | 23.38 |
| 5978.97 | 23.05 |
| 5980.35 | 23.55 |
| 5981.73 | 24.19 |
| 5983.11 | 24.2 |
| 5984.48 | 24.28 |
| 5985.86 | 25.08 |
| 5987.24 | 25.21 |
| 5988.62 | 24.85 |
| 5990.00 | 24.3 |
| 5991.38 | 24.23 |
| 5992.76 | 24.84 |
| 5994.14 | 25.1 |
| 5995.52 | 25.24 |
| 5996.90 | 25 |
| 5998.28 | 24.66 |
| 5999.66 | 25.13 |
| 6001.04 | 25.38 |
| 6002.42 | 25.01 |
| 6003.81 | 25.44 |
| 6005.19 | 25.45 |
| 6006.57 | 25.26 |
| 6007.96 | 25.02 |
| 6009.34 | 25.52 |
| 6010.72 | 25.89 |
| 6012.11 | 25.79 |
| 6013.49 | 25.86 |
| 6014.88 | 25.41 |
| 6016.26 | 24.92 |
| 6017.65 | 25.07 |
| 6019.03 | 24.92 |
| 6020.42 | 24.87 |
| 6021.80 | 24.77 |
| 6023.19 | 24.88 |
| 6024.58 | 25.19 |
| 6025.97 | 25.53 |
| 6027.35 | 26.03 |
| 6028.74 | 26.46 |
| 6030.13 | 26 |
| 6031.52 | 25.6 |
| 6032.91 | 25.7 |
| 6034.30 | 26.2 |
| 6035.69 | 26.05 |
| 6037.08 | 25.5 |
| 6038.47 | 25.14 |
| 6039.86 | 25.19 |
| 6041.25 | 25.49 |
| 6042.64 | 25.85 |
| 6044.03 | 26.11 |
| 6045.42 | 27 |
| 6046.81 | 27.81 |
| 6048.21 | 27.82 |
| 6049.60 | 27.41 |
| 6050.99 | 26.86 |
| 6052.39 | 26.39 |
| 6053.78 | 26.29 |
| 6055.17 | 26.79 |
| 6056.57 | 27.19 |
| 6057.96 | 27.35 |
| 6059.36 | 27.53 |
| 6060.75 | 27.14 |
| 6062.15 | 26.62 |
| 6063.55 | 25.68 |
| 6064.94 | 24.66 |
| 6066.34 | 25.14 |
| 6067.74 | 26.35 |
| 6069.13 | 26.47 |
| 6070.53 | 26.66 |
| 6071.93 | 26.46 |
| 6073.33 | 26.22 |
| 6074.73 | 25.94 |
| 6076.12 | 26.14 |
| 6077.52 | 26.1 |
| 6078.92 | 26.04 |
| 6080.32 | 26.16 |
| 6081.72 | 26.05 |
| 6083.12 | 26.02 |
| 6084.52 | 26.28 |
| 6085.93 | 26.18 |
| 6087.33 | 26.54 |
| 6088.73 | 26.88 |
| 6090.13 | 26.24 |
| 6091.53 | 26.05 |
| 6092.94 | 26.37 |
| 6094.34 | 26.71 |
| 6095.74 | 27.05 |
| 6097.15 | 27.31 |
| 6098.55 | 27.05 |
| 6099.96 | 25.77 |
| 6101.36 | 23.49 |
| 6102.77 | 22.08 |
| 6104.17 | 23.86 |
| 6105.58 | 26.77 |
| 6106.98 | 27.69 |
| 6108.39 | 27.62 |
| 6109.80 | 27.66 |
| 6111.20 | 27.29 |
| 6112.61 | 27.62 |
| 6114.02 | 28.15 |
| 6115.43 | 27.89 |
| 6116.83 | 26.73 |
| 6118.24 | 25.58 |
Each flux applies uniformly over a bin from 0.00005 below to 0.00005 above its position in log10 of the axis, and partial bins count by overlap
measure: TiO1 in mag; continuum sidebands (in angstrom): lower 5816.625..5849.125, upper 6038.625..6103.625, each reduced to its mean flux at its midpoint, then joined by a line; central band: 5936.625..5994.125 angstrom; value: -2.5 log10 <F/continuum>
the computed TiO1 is 0.07 mag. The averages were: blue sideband 24.9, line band 23.9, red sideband 26.3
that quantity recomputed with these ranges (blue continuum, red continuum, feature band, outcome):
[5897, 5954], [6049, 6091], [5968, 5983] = -0.01 mag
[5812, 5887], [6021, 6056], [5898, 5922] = 0.15 mag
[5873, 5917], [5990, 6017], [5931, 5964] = -0.12 mag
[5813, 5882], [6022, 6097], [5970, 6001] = 0.04 mag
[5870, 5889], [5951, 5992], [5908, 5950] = -0.06 mag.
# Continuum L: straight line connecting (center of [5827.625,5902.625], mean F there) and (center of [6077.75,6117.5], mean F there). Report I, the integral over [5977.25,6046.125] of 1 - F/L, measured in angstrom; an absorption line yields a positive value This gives -2.8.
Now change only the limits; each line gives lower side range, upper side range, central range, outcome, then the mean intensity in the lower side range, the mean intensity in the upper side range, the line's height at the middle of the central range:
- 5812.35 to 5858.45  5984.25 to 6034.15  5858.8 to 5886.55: 3.4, 24.4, 25.2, 24.6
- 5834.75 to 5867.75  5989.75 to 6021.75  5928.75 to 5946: 0.6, 23.8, 25.2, 24.5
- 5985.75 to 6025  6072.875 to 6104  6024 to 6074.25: -1.4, 25.1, 26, 25.6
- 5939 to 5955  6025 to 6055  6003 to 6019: 0.1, 23.9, 26.2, 25.5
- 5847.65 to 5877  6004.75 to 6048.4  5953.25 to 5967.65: 0.6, 22.9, 25.7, 24.6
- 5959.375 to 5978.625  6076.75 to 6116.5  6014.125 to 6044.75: -0.5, 23.8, 26.4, 25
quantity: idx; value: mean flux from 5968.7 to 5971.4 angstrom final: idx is 24.6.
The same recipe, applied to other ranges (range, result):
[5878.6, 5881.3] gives 20.8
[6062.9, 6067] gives 25.2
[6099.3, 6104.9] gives 23.8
